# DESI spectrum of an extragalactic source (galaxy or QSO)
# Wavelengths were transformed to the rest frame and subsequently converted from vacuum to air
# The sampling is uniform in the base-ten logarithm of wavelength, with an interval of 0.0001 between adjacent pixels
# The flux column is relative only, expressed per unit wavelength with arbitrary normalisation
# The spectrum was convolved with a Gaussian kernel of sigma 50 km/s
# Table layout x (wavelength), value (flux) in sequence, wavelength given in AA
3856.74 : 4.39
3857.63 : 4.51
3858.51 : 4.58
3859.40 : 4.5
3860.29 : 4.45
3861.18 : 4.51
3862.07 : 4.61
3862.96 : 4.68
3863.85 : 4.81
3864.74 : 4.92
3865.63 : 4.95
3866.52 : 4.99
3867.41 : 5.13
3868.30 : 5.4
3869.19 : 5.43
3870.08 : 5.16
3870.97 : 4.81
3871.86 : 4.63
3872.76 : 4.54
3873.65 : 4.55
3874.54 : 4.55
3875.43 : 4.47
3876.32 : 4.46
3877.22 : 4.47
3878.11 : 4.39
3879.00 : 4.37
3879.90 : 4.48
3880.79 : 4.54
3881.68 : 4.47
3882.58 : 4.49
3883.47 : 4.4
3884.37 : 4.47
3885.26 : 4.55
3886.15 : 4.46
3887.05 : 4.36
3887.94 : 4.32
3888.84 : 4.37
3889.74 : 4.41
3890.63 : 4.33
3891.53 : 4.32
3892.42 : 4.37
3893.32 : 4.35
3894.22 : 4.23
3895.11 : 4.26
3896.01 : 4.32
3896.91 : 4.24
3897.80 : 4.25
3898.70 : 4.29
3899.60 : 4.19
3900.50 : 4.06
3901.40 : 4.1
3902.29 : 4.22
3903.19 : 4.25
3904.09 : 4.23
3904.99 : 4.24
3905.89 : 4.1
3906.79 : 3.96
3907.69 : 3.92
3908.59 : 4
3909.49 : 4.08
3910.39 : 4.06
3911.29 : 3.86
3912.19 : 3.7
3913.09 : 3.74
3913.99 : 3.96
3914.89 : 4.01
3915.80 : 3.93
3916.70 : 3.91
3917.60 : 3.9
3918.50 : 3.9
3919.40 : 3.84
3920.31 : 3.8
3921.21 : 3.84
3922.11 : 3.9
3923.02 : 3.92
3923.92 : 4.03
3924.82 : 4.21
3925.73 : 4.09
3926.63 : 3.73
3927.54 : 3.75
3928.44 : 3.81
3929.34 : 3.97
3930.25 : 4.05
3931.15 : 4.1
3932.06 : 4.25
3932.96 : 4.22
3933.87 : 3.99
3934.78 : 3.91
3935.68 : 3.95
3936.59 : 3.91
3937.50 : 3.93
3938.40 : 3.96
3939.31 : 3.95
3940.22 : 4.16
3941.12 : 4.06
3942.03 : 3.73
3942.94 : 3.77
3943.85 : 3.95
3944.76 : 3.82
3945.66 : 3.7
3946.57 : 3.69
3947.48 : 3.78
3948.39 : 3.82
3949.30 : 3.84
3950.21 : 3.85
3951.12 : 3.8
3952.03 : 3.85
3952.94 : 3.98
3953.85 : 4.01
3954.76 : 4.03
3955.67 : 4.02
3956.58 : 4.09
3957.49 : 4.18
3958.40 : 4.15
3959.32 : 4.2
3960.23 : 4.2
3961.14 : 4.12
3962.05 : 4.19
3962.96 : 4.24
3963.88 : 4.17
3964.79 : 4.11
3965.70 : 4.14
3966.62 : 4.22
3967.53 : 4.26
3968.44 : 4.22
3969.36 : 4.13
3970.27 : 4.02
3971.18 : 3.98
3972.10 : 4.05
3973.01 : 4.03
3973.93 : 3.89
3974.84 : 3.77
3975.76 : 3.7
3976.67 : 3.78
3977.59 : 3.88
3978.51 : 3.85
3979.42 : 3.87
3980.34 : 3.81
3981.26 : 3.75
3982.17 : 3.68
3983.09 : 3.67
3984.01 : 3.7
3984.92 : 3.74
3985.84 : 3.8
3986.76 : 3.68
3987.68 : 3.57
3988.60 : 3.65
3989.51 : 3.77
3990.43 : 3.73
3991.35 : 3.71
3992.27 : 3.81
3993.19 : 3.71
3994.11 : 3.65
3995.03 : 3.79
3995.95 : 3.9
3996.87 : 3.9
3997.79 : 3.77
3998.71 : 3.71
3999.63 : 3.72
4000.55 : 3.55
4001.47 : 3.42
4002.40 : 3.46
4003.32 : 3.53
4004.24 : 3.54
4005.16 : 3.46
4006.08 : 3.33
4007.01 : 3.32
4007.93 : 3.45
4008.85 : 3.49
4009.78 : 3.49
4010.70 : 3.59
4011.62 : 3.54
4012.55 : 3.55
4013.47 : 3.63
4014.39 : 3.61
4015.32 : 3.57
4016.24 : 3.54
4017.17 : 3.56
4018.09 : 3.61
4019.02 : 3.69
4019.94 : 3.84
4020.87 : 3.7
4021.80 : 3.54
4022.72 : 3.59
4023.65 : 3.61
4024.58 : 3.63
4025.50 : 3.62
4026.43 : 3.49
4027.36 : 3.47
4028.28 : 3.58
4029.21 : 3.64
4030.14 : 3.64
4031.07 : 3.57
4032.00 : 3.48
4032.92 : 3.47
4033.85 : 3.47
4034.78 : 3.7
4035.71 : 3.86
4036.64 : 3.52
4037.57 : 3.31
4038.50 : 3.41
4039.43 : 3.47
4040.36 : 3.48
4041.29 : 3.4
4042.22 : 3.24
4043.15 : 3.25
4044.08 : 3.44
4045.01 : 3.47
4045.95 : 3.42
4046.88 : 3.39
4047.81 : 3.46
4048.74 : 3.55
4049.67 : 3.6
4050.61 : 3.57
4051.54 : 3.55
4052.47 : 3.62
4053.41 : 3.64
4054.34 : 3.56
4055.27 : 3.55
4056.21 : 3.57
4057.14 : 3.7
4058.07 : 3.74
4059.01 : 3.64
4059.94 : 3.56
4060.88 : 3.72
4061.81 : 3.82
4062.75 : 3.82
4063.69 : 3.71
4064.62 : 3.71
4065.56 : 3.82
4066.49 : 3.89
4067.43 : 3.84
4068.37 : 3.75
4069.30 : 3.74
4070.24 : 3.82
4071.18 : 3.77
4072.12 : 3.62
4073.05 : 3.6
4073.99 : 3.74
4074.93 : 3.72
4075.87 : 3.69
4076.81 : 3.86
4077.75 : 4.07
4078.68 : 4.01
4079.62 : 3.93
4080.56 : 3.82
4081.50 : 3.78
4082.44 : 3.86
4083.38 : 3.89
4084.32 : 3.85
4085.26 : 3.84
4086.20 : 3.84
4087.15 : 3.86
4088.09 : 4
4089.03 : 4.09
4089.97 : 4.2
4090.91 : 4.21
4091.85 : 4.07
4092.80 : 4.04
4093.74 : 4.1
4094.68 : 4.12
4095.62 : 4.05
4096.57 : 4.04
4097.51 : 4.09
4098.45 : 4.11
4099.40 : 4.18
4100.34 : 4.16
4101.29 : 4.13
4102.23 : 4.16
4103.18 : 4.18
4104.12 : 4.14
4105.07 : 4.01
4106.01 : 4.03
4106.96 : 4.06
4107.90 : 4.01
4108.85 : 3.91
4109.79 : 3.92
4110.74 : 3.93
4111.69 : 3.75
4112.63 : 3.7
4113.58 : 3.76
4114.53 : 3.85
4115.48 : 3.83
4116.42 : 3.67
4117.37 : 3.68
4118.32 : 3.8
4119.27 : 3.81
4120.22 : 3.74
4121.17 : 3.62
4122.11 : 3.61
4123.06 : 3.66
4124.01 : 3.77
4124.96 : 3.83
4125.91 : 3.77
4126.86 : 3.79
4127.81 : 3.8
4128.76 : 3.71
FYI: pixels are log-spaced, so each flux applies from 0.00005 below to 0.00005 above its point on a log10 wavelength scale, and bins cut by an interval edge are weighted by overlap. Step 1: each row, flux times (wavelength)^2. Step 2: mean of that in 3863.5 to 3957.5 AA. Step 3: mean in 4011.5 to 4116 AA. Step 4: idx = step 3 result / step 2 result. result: 1.0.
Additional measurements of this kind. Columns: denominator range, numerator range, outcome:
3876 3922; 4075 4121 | 1.04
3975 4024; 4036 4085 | 1.03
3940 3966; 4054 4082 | 1.00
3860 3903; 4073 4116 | 0.98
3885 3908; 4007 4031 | 0.90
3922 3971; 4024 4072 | 0.94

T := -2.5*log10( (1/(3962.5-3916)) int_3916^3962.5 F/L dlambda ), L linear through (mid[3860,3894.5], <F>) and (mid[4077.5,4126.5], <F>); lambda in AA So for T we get 0.12 mag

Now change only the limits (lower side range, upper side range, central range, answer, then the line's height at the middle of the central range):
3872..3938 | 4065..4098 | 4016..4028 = 0.11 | 3.99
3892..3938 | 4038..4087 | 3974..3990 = 0.03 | 3.87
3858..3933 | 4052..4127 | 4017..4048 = 0.13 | 3.99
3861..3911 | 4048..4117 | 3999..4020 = 0.15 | 4.08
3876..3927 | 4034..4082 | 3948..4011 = 0.02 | 3.91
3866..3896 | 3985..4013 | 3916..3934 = 0.07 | 4.21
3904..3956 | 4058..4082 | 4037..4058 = 0.09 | 3.8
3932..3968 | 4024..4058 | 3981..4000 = 0.02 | 3.79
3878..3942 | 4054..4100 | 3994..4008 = 0.11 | 3.98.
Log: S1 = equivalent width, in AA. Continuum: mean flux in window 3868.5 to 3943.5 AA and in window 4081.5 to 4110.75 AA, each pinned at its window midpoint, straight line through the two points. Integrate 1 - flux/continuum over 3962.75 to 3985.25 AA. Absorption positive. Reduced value 1.0 AA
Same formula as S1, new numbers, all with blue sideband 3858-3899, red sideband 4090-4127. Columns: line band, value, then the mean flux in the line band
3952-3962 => 0.6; 4.09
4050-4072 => 2.0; 3.7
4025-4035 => 1.4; 3.56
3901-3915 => 1.4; 4.03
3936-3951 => 1.8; 3.87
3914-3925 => 1.3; 3.93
